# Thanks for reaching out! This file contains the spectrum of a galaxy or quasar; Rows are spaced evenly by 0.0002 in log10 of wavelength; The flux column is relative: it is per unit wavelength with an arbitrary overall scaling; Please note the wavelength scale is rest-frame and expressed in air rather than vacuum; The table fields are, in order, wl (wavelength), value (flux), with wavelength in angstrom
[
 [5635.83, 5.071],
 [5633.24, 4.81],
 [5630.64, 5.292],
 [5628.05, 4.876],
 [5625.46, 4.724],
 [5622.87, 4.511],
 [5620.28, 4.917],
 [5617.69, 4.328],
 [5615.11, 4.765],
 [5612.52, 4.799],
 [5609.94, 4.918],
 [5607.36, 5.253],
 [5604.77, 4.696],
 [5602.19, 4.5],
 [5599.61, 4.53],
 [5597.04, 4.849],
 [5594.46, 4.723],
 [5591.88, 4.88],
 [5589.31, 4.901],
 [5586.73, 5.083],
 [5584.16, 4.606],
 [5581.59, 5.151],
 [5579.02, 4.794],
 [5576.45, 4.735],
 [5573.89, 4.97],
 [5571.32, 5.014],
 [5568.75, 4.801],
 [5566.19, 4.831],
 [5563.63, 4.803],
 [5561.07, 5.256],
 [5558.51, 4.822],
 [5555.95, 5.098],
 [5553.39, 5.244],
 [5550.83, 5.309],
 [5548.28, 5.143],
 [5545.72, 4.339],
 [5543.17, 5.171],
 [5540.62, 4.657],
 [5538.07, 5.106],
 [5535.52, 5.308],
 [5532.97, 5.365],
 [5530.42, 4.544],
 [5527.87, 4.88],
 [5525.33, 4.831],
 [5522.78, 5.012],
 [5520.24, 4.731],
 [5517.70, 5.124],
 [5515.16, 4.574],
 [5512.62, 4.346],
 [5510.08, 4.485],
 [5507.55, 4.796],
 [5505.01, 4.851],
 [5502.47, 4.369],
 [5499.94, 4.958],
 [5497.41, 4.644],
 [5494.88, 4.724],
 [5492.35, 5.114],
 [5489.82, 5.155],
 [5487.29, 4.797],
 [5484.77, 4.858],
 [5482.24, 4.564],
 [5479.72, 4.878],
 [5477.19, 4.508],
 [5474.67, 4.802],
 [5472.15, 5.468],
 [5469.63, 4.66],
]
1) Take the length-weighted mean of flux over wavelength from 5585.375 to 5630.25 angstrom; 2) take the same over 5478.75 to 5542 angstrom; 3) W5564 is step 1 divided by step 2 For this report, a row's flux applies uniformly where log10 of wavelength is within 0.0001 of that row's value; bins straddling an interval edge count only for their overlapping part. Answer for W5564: 0.99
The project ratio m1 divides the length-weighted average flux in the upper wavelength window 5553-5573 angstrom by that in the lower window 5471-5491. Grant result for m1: 1.02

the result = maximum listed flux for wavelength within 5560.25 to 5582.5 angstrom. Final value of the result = 5.256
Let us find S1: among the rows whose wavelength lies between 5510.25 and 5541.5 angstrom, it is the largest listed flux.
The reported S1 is 5.365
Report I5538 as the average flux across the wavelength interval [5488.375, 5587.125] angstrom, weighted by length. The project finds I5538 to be 4.89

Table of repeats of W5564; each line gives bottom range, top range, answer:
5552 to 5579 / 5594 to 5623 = 0.96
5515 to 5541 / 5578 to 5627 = 0.97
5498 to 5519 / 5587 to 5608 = 1.02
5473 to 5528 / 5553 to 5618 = 1.02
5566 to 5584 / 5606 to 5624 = 0.98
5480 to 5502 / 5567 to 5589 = 1.01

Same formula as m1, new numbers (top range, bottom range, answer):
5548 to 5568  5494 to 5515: 1.09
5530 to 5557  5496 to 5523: 1.07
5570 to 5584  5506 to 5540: 1.01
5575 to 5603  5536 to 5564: 0.96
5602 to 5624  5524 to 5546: 0.96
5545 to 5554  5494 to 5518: 1.08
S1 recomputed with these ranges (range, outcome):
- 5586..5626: 5.253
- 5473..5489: 4.878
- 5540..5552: 5.309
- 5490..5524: 5.124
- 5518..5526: 5.012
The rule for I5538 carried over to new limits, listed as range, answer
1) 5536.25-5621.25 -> 4.88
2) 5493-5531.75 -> 4.73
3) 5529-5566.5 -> 5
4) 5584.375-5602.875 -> 4.78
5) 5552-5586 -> 4.94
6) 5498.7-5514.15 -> 4.63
